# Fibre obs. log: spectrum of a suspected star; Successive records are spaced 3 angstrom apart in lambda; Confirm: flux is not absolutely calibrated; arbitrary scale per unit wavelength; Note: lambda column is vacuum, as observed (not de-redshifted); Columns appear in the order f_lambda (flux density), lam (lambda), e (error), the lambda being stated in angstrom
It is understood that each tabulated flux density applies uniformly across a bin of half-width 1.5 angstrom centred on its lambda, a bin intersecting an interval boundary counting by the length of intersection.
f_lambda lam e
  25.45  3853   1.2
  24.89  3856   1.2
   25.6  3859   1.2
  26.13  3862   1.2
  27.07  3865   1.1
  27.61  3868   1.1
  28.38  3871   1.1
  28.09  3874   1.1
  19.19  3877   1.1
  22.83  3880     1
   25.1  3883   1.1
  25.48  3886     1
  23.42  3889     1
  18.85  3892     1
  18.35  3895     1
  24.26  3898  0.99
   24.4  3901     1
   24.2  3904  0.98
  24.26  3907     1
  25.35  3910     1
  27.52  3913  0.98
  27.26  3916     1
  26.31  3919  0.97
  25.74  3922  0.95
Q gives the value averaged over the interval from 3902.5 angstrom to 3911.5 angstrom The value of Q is 24.6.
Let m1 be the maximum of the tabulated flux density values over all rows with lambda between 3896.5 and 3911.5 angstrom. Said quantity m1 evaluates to 25.35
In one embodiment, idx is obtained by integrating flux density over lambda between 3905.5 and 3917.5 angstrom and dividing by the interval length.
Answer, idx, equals 26.1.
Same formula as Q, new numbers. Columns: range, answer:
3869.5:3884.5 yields 24.7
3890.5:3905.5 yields 22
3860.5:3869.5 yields 26.9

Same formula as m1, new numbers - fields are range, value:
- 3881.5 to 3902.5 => 25.48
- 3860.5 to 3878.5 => 28.38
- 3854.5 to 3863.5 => 26.13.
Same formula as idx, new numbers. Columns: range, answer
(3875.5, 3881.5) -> 21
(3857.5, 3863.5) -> 25.9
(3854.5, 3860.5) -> 25.2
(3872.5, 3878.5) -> 23.6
